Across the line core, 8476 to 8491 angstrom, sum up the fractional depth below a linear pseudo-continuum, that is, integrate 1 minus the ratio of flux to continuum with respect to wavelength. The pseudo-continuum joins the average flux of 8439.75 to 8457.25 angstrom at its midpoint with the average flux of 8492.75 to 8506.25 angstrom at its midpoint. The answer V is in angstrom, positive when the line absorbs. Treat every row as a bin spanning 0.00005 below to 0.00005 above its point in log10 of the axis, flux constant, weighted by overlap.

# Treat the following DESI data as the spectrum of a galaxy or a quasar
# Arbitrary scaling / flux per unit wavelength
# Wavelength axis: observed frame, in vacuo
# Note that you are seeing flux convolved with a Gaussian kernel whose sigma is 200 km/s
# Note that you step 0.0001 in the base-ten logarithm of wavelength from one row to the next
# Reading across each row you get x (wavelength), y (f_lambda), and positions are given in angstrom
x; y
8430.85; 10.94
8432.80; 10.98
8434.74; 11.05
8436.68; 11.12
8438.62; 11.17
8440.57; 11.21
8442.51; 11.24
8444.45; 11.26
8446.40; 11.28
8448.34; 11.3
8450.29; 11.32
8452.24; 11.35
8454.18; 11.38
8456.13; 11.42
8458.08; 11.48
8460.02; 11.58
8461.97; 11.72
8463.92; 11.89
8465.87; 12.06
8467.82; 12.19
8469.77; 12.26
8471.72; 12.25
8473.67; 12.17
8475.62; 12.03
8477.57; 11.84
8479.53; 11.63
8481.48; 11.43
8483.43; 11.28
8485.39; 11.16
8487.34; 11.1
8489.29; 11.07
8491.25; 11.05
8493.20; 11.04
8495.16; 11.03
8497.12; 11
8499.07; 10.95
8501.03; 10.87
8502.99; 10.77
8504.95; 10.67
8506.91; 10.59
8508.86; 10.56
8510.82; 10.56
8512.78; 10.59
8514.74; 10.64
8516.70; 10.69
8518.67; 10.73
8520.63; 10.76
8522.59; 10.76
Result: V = -0.5 angstrom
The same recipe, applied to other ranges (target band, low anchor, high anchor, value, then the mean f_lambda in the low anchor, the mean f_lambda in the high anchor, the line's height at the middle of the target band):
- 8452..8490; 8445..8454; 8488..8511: -1.9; 11.3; 10.9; 11.1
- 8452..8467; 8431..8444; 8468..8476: 0.2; 11.1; 12.2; 11.8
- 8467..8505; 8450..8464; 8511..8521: -1.1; 11.5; 10.7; 11.1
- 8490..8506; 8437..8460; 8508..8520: -0.2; 11.3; 10.6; 10.8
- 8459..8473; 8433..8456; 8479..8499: -1.0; 11.2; 11.2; 11.2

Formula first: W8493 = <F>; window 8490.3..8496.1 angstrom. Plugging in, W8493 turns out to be 11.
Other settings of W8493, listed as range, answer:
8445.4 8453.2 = 11.3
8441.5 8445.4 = 11.3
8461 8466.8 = 11.9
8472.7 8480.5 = 11.9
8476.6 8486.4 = 11.5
